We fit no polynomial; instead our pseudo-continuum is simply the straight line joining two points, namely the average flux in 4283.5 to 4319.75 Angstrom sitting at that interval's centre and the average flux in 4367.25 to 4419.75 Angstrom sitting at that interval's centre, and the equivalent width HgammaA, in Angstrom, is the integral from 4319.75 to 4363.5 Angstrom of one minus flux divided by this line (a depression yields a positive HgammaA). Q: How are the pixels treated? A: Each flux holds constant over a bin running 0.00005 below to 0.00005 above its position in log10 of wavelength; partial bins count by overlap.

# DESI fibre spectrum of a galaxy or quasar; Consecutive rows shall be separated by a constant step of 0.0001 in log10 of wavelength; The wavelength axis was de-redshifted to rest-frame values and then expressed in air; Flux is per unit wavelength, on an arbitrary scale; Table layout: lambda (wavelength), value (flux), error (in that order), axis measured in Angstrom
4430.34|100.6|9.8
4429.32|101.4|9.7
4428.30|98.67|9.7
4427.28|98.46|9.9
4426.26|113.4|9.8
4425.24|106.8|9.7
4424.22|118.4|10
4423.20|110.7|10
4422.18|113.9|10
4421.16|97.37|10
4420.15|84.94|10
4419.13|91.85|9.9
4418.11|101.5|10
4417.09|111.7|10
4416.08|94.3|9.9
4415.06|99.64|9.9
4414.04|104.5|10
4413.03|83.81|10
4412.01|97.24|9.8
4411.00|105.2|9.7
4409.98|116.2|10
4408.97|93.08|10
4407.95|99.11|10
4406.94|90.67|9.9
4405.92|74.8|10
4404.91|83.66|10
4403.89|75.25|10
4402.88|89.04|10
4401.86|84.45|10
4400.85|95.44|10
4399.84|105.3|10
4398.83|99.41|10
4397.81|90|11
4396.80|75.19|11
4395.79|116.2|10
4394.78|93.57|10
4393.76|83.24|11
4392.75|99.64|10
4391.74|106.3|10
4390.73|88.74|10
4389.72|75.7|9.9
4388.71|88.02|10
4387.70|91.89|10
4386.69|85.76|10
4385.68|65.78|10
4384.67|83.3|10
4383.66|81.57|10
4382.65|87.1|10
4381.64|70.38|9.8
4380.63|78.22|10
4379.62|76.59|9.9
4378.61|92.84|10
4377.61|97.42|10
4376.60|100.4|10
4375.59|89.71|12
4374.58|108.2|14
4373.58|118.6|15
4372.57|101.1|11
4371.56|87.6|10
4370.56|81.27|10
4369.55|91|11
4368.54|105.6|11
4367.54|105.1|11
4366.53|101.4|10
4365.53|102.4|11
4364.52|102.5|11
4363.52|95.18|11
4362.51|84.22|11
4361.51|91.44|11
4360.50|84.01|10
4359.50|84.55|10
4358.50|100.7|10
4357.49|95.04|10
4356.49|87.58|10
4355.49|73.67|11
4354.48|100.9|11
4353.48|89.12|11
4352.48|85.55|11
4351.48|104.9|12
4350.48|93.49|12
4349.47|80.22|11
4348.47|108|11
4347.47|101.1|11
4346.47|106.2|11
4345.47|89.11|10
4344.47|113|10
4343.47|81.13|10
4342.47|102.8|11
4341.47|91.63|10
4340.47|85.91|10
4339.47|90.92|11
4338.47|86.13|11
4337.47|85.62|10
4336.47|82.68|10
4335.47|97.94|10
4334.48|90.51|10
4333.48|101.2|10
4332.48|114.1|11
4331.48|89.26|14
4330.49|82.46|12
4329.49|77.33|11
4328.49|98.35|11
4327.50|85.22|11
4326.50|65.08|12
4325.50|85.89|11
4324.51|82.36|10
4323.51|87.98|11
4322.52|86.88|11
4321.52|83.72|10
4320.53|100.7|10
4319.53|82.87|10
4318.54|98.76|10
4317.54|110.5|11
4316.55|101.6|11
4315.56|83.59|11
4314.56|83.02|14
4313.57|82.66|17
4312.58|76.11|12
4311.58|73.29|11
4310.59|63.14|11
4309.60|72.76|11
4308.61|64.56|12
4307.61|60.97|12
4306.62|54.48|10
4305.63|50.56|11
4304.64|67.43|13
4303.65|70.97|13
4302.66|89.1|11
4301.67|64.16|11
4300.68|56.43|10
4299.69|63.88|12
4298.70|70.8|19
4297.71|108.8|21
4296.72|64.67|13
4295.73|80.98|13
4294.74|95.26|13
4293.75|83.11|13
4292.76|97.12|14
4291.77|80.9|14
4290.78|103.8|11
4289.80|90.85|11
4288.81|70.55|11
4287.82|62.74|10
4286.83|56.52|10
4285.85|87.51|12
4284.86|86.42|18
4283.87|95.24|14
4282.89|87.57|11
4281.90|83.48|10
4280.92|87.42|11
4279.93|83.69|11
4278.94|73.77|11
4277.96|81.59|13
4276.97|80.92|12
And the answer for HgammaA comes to -3.3 Angstrom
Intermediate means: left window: 78.4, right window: 92.5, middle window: 90.9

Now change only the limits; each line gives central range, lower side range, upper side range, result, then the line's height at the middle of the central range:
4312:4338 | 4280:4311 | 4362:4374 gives -1.2 Angstrom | 85.3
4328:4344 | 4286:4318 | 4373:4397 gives -1.7 Angstrom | 82.2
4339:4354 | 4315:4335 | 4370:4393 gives -0.8 Angstrom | 90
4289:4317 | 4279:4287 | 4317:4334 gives 3.2 Angstrom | 86.9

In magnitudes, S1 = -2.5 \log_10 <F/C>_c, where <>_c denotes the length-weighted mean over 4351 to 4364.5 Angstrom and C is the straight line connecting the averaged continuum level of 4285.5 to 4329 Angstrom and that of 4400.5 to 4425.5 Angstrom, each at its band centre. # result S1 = -0.038 mag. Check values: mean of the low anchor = 79.5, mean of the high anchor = 96.9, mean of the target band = 91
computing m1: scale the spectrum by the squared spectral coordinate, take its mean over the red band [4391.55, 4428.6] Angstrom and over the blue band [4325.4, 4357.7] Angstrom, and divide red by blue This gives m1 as 1.1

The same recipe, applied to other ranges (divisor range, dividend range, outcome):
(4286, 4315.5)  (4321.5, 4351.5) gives 1.24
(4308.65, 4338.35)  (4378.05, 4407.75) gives 1.04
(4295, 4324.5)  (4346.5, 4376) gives 1.25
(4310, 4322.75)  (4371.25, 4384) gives 1.09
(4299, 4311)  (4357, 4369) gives 1.52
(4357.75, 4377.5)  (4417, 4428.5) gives 1.10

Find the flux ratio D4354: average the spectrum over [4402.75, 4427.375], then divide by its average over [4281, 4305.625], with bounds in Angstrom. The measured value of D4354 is 1.24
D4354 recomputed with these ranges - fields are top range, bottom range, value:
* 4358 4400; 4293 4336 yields 1.13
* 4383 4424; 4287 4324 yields 1.18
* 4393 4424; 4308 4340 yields 1.11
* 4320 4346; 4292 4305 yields 1.15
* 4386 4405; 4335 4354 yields 0.97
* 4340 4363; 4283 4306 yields 1.18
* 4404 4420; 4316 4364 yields 1.04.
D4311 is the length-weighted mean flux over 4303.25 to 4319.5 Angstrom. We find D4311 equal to 76.2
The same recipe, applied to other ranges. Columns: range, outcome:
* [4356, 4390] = 91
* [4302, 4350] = 85.8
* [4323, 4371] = 92.1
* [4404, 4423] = 96.6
